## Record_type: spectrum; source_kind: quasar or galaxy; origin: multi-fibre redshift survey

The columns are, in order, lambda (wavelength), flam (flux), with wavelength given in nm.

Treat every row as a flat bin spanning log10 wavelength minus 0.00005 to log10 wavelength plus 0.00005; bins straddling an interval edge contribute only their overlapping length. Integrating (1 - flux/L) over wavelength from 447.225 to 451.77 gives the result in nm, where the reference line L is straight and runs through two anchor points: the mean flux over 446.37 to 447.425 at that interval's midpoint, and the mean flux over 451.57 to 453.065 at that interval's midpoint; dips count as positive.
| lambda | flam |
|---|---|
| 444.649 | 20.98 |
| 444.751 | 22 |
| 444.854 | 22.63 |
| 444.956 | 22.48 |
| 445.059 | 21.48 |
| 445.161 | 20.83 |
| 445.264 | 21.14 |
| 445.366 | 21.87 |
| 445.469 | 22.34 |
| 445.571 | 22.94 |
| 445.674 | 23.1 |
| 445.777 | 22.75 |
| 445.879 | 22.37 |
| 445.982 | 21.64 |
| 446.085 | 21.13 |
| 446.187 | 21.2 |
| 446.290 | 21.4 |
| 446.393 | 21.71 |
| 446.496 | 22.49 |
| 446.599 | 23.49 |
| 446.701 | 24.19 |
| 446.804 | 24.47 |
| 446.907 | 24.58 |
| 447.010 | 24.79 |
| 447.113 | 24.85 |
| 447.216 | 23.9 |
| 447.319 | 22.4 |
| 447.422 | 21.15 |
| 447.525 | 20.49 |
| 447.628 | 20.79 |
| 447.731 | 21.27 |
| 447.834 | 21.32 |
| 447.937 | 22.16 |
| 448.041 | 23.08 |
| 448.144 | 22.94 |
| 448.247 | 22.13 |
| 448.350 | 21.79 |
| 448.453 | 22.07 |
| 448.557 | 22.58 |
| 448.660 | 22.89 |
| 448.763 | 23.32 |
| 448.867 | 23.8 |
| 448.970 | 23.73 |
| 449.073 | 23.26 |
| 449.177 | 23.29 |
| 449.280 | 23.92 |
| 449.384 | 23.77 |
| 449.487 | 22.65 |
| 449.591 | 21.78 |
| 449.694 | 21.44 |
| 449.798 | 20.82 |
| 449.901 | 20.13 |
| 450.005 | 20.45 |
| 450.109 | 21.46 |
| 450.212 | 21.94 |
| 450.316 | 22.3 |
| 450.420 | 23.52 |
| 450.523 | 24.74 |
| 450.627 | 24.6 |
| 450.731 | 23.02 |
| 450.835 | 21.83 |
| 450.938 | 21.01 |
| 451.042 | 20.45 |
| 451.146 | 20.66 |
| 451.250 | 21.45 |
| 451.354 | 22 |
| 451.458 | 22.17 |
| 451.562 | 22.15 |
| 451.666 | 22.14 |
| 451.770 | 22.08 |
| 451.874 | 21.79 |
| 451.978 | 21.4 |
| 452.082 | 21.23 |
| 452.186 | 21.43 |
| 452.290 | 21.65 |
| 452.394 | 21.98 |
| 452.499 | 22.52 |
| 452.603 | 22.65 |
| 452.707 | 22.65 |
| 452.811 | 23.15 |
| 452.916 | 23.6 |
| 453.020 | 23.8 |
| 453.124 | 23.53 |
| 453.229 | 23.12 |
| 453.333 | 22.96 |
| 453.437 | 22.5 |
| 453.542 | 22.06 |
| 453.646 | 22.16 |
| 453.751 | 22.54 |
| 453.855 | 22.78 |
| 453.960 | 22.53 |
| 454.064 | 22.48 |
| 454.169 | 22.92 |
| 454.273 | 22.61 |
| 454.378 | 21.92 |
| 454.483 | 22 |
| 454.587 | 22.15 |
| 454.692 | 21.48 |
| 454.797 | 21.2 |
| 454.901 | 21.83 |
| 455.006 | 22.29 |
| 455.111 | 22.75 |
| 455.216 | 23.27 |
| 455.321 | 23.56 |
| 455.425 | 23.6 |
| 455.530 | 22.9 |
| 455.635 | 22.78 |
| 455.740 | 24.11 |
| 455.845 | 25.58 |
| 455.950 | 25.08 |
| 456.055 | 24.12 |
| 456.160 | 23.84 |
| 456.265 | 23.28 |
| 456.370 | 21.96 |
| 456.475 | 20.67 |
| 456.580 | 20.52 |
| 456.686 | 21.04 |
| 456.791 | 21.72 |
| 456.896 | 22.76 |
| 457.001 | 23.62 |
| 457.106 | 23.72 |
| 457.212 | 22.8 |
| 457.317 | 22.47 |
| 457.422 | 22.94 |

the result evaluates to 0.15 nm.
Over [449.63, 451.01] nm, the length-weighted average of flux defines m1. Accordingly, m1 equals 22.1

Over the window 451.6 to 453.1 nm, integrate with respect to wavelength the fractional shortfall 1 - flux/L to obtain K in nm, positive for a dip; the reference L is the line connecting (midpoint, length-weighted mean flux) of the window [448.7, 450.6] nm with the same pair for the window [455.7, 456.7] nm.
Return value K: 0.032 nm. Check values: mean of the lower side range 22.6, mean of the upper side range 23.1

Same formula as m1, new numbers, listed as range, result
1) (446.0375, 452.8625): 22.4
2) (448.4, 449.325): 23.2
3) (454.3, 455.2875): 22.1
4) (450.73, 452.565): 21.7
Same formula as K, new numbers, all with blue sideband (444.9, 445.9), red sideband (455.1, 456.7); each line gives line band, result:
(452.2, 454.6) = 0.03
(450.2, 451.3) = 0.01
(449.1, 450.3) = 0.03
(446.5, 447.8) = -0.04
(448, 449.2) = -0.02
